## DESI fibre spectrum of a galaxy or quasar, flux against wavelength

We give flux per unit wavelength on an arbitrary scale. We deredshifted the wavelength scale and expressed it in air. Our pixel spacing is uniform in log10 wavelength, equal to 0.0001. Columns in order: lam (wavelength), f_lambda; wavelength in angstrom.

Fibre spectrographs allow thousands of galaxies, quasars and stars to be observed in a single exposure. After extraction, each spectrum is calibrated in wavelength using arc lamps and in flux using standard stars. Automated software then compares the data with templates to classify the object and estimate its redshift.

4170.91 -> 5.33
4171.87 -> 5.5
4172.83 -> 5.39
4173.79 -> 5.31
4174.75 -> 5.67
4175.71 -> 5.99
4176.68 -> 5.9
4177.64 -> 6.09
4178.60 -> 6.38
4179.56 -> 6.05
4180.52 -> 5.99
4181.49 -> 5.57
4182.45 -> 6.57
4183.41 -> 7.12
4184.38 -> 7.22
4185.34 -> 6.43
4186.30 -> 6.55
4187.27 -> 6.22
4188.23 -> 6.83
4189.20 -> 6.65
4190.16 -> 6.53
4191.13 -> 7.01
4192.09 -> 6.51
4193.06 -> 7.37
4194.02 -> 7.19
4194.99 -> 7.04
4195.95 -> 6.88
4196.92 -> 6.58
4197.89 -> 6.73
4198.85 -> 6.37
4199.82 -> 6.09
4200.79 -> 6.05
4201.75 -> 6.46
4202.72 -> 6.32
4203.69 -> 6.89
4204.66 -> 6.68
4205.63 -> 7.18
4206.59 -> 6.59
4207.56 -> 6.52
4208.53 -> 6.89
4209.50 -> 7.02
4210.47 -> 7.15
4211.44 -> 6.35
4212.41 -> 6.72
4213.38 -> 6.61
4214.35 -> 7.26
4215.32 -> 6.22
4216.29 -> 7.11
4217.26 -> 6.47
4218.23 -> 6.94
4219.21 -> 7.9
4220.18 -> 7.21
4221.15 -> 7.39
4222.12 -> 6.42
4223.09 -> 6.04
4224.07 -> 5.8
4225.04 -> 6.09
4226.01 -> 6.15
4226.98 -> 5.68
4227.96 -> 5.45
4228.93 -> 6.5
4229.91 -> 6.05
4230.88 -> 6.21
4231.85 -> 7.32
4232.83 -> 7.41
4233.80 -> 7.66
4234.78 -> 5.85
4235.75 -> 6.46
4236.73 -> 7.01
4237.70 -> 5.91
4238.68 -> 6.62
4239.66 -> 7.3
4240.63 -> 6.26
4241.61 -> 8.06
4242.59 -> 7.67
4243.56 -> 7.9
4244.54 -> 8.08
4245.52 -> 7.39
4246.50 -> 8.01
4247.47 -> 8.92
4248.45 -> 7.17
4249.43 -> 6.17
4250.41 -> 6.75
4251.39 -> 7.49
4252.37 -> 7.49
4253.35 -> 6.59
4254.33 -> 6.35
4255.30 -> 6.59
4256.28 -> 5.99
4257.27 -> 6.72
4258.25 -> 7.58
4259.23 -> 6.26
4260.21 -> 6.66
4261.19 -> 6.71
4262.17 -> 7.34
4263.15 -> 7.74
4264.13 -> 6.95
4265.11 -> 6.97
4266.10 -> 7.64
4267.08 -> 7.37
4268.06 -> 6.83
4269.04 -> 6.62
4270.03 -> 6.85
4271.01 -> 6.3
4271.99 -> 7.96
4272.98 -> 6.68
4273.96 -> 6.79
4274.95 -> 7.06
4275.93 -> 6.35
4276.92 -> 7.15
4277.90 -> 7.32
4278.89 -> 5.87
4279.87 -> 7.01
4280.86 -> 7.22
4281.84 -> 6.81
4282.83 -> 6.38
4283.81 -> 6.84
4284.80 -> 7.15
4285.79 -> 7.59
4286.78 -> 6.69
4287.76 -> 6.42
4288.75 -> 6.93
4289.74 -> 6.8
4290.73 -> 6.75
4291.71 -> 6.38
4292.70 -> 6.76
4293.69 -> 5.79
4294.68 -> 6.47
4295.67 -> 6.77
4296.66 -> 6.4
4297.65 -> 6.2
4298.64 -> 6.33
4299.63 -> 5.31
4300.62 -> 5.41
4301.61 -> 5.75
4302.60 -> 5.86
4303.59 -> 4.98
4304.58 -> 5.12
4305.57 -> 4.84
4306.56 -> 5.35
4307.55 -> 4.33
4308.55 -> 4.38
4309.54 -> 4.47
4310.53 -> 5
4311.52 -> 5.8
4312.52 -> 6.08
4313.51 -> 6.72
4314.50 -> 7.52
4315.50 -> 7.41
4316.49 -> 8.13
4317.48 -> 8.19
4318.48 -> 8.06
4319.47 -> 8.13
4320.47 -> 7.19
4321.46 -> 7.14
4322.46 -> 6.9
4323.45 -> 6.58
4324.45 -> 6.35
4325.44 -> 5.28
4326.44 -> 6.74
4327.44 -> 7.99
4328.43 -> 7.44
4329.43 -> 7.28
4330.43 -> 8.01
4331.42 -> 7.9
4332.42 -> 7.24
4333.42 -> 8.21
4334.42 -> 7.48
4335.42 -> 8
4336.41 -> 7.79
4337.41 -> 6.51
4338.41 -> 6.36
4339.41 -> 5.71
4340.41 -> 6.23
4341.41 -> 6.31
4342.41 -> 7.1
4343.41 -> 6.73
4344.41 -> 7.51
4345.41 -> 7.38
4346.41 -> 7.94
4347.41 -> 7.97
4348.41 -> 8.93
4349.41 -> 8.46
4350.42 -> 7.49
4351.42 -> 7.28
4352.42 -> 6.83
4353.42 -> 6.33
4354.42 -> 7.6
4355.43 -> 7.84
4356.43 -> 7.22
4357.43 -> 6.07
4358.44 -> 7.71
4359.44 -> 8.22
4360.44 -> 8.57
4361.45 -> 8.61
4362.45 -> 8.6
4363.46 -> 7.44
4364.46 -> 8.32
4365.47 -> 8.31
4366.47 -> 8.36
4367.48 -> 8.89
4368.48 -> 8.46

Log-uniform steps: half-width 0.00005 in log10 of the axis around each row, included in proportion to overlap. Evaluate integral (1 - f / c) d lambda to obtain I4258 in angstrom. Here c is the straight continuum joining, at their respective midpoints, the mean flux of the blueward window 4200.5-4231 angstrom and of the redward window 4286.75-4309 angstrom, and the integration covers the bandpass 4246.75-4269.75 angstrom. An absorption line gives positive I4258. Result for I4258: -2.9 angstrom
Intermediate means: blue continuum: 6.58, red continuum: 5.9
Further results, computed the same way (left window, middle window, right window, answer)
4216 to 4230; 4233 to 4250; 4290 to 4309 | -2.43 angstrom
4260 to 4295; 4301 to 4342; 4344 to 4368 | 4.51 angstrom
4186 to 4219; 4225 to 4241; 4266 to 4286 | 0.76 angstrom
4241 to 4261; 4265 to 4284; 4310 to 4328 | 0.54 angstrom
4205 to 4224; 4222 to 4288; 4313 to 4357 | 1.08 angstrom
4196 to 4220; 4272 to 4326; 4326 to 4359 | 5.18 angstrom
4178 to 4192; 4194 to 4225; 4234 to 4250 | 0.41 angstrom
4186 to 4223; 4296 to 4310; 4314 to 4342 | 3.47 angstrom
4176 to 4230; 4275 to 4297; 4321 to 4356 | 0.76 angstrom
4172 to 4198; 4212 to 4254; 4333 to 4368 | -0.78 angstrom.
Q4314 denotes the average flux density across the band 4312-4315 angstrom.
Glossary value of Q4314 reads 6.76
